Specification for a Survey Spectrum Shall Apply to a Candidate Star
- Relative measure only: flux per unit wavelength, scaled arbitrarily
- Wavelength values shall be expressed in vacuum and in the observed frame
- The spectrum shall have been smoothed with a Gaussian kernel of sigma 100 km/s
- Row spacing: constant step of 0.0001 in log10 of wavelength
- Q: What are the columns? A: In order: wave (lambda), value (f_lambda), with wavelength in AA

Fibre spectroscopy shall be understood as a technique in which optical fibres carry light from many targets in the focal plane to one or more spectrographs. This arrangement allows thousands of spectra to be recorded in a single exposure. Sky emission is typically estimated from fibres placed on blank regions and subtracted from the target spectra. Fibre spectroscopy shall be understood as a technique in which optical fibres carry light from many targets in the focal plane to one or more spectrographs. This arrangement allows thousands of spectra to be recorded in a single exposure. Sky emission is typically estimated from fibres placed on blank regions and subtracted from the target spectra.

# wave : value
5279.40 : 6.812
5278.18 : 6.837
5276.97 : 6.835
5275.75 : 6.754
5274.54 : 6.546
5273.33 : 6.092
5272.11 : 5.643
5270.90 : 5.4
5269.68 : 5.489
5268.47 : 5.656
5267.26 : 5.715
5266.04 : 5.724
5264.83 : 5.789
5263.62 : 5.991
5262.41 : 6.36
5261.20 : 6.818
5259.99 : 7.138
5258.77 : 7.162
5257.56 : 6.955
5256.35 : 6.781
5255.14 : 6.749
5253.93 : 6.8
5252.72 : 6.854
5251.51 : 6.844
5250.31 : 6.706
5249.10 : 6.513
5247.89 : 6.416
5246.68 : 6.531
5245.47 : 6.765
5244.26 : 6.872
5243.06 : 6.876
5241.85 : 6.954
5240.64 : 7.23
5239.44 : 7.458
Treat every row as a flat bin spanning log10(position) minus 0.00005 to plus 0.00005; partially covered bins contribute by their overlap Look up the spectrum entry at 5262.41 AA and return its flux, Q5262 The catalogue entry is 6.36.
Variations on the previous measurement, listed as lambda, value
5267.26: 5.715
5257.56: 6.955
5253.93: 6.8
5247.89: 6.416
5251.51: 6.844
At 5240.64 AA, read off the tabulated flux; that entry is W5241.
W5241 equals 7.23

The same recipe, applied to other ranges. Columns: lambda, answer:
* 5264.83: 5.789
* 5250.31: 6.706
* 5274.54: 6.546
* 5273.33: 6.092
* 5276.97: 6.835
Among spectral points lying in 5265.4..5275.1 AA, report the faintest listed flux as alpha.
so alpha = 5.4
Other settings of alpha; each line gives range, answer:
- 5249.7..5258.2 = 6.706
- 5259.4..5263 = 6.36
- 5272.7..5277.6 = 6.092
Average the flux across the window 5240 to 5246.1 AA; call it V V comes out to 6.95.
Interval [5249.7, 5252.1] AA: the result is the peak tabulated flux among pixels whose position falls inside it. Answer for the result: 6.844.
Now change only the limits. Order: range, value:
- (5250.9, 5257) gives 6.854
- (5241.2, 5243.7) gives 6.954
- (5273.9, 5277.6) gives 6.835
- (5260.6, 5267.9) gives 6.818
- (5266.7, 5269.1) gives 5.715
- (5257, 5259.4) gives 7.162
